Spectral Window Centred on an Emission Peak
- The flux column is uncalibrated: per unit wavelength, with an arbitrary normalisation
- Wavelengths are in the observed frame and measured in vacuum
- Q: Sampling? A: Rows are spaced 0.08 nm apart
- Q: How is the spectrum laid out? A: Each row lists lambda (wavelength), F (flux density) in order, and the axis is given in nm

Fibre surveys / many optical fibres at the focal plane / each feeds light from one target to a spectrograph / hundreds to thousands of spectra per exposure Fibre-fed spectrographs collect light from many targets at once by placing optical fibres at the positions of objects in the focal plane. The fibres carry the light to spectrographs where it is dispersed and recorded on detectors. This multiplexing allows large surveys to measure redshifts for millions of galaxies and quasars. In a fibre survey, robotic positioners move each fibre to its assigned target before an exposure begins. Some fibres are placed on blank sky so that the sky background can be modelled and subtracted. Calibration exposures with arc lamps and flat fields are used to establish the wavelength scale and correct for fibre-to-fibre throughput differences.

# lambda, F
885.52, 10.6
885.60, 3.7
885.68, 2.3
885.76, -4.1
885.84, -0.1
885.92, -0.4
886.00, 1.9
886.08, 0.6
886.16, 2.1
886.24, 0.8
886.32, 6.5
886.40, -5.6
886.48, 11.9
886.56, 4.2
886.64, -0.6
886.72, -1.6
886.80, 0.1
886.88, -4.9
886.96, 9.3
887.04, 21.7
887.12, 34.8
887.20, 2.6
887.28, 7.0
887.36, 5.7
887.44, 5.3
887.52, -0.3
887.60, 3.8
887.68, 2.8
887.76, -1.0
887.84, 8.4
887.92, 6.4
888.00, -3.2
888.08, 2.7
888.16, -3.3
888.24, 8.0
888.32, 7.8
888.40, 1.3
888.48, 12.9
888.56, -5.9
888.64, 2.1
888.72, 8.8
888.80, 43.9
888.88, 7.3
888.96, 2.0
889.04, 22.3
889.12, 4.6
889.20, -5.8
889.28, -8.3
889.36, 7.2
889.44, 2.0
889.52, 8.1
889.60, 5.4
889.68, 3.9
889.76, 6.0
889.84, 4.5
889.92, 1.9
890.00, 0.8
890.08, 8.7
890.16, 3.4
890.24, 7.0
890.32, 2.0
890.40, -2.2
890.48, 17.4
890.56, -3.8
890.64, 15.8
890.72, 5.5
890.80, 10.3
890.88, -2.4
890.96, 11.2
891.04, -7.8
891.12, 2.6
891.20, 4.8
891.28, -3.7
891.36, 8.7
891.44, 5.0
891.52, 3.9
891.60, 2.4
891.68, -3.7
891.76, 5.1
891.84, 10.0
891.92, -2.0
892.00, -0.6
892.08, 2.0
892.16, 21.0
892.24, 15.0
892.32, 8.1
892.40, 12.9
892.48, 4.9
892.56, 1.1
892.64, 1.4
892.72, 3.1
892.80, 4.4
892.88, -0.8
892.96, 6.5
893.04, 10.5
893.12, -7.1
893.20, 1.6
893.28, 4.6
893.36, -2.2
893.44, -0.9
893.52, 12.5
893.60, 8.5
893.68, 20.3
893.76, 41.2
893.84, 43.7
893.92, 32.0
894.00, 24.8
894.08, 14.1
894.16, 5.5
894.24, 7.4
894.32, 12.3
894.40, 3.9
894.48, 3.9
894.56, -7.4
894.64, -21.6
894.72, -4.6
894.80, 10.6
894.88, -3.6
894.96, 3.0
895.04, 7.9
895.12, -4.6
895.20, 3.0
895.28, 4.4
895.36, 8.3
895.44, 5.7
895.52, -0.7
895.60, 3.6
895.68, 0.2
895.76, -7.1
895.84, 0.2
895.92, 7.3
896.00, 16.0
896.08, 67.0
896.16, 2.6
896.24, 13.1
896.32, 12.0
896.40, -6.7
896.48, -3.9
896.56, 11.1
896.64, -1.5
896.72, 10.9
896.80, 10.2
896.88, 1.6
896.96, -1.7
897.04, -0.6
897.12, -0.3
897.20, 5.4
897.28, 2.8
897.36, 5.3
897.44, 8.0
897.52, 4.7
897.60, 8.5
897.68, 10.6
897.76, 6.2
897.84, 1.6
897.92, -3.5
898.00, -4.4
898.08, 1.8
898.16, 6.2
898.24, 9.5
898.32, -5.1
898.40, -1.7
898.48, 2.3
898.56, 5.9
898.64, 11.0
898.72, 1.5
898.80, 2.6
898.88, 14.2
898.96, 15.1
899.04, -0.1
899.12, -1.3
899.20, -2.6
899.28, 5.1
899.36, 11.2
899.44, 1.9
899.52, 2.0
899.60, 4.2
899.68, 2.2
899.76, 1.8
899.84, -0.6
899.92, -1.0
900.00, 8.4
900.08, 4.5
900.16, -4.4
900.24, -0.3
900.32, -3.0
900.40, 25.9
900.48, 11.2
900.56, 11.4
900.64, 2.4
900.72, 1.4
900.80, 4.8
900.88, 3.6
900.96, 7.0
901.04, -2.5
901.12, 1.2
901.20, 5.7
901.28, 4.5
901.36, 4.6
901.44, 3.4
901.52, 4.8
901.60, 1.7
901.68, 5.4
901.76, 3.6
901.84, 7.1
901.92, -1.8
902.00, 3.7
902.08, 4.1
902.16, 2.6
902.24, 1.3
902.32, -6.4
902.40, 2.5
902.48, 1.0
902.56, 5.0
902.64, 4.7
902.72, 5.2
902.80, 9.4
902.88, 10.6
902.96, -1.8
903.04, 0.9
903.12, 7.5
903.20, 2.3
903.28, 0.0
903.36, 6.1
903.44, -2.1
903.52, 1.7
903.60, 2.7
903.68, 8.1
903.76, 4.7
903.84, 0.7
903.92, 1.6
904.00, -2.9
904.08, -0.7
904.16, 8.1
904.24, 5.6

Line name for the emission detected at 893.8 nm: H-beta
